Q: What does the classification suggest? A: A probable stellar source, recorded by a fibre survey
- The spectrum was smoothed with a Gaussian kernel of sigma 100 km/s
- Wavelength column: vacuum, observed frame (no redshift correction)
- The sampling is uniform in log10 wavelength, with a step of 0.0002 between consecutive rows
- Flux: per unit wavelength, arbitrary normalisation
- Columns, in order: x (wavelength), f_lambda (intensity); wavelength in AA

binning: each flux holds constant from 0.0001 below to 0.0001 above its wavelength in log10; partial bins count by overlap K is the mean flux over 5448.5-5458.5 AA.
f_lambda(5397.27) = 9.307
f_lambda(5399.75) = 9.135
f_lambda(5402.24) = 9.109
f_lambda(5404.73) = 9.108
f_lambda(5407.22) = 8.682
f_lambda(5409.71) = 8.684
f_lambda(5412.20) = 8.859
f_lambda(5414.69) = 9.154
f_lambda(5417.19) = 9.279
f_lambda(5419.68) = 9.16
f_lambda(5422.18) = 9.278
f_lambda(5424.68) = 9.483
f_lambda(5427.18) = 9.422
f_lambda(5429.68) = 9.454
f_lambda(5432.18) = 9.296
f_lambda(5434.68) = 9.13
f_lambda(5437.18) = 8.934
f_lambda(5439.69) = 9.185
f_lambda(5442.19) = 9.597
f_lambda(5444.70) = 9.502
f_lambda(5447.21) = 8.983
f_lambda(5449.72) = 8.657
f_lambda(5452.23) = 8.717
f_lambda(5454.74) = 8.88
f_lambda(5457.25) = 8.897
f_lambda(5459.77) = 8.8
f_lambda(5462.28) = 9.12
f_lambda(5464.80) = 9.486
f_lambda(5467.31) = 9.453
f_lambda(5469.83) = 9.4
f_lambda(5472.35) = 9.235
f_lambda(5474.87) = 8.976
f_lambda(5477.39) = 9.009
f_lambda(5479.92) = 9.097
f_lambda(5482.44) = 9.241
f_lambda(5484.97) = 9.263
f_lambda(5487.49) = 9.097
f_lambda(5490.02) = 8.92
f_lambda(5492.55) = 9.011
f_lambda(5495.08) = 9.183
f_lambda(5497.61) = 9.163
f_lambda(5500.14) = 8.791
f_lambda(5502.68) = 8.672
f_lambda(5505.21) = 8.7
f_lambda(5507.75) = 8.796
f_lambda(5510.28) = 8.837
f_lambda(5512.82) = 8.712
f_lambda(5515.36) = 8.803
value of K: 8.79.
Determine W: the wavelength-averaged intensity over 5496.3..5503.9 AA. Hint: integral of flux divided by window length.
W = 8.87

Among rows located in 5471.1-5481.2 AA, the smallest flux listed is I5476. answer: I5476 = 8.976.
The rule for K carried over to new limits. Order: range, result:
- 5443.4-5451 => 9.04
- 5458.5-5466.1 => 9.14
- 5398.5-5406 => 9.12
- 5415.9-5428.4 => 9.32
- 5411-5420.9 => 9.12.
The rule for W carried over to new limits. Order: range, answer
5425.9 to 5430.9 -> 9.44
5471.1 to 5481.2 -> 9.08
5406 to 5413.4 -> 8.74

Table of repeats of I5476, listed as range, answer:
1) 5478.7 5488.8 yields 9.097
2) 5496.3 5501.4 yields 8.791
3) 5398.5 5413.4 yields 8.682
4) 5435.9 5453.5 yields 8.657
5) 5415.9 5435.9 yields 9.13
